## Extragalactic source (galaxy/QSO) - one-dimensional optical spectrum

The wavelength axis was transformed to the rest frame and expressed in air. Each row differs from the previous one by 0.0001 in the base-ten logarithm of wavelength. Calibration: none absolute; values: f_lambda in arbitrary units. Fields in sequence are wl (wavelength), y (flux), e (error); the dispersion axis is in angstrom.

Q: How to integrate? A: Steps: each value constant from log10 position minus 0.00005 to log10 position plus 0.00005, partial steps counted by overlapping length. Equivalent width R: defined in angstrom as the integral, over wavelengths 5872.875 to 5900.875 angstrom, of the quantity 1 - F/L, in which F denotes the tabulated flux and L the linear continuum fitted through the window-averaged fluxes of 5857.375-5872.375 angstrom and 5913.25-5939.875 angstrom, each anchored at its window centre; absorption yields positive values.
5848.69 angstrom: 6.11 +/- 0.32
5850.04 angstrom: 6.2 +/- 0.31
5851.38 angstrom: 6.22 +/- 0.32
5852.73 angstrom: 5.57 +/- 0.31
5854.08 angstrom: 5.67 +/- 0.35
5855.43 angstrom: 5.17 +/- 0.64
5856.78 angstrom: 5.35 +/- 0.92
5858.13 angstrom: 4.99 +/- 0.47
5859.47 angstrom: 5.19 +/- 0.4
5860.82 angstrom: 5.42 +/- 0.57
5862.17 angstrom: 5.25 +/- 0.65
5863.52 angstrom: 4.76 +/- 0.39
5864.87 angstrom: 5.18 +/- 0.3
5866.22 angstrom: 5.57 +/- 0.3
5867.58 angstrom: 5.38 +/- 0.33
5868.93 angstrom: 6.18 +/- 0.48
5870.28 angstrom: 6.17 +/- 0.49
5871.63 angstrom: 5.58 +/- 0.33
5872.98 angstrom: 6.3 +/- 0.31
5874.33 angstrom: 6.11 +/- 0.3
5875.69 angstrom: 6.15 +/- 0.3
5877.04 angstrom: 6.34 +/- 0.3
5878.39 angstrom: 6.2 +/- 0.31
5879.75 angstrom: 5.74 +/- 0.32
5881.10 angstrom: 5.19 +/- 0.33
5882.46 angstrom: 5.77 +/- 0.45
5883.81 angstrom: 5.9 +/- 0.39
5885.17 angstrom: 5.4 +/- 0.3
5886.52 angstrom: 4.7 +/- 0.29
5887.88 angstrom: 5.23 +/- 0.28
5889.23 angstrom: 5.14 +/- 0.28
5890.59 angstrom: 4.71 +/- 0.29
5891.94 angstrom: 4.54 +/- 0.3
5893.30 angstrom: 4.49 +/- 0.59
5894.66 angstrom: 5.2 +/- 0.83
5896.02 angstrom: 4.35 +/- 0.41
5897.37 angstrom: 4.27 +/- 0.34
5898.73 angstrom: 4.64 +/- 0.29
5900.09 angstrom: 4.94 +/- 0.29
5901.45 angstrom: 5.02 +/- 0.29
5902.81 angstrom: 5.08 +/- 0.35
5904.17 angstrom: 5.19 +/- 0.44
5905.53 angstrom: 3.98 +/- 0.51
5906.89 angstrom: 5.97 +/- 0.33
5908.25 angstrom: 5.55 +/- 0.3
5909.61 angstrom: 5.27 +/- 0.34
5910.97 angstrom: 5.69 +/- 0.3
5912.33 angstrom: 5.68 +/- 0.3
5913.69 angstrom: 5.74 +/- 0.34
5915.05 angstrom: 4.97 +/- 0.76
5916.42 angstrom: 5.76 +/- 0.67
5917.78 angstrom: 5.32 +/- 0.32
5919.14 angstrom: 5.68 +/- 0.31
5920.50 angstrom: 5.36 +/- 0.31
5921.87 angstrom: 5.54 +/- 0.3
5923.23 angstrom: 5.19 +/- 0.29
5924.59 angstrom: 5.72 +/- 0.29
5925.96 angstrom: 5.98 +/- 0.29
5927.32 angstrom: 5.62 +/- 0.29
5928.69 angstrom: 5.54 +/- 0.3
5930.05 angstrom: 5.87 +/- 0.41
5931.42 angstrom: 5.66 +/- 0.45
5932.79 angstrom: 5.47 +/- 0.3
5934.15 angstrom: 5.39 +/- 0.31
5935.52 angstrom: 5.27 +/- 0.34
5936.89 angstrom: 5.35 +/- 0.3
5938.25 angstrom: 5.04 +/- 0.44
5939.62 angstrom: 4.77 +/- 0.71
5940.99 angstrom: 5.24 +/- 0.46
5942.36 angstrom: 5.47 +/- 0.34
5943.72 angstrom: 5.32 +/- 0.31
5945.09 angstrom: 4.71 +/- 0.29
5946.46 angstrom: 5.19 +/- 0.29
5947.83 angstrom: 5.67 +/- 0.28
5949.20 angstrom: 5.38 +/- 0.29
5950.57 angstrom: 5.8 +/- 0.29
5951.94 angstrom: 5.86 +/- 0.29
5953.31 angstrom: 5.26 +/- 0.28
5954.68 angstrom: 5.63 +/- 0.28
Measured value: 0.9 angstrom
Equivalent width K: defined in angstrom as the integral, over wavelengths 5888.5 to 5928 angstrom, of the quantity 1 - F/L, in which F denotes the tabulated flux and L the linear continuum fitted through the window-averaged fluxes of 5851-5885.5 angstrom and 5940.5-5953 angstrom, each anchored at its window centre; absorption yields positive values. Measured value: 2.32 angstrom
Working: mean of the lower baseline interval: 5.64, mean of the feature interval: 5.19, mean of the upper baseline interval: 5.4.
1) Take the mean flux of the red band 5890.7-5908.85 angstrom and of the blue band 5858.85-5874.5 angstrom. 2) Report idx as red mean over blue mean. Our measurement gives 0.87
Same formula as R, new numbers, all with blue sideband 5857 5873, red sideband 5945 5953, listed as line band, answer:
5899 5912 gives 0.68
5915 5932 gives -0.31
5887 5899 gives 1.62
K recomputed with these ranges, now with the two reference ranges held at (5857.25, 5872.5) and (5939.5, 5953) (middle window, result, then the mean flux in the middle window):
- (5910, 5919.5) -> -0.3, 5.54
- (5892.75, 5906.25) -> 1.7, 4.72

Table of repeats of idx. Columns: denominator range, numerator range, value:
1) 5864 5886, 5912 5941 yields 0.94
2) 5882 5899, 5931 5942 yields 1.06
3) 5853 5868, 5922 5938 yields 1.05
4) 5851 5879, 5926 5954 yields 0.96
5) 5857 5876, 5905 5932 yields 0.99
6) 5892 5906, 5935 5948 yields 1.10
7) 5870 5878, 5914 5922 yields 0.89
